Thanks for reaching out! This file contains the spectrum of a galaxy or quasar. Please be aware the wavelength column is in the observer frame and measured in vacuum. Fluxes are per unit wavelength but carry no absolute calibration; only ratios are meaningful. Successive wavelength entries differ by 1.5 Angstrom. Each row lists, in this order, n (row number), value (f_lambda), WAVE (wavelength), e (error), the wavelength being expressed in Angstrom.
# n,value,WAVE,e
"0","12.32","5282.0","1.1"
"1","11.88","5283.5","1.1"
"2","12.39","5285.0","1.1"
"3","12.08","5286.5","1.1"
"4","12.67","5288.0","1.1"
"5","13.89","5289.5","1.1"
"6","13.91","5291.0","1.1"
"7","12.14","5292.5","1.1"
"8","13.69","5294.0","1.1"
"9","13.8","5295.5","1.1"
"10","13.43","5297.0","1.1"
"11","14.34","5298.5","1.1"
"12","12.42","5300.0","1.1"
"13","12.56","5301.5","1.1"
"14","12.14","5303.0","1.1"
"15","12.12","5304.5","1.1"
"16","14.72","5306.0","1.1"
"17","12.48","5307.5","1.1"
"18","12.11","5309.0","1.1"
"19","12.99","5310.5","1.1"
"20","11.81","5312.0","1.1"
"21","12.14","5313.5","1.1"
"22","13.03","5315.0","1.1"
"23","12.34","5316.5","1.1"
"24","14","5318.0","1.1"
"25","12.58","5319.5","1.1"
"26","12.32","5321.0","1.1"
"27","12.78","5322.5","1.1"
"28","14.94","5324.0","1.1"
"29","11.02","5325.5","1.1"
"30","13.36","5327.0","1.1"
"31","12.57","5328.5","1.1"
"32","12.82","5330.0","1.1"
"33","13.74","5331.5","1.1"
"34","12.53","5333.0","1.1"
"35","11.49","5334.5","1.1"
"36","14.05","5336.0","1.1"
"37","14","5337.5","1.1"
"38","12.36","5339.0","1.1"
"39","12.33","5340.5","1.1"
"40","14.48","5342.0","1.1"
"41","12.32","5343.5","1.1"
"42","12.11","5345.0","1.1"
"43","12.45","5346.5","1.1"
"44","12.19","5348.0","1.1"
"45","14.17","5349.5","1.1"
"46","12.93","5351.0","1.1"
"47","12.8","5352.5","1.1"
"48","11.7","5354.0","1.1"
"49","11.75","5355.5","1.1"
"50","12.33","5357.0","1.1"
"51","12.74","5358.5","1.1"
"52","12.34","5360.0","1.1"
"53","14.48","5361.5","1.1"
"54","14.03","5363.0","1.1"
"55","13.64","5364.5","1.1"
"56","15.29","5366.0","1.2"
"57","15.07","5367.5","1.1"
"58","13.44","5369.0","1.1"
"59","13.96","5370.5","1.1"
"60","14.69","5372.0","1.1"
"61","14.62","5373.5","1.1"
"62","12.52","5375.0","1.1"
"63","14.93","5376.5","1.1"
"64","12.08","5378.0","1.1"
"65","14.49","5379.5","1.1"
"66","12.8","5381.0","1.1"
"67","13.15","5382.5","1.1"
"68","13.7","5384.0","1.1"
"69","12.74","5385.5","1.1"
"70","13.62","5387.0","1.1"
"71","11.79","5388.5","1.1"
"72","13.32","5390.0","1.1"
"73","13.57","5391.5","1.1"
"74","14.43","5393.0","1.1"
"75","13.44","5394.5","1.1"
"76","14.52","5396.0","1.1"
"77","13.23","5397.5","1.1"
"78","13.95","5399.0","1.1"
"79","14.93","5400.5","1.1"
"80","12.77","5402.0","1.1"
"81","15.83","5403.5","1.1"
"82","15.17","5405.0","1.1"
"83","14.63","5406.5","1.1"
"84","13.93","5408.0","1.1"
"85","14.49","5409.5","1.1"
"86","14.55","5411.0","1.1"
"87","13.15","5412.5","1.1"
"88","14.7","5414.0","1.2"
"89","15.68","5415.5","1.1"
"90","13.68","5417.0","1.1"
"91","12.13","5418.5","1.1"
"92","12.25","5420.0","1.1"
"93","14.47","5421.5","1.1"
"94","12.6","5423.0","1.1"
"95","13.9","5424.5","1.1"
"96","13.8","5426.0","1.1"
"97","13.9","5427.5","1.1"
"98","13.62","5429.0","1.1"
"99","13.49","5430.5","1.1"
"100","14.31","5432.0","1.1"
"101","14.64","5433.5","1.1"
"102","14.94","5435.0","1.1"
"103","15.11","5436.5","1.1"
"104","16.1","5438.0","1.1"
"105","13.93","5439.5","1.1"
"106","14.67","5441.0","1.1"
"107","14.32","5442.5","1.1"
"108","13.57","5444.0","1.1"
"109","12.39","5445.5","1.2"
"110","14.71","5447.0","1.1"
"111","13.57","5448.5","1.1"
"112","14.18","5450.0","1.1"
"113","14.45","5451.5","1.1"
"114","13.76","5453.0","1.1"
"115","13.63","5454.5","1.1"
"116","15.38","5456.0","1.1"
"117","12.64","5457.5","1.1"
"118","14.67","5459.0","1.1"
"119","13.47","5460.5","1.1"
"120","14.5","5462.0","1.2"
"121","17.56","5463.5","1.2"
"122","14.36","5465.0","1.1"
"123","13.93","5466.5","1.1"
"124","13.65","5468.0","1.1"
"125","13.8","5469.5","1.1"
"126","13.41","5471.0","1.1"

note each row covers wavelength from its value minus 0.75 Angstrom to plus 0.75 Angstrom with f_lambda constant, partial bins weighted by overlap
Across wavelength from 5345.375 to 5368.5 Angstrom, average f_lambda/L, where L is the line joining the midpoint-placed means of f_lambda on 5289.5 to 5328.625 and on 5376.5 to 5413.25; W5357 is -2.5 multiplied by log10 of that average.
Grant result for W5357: 0.019 mag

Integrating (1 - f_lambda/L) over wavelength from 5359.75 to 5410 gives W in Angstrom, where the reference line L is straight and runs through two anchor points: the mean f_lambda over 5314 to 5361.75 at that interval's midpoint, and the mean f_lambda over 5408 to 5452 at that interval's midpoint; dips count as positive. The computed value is -1.6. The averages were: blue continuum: 12.8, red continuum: 14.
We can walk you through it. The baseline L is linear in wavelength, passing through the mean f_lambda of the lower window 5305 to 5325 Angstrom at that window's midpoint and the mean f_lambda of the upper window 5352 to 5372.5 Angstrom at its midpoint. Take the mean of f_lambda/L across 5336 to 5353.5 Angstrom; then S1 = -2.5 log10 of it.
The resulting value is 0.02 mag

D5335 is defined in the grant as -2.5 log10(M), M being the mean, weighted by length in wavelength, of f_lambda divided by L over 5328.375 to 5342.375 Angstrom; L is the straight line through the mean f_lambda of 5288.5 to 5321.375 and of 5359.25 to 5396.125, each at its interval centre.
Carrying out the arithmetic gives 0.02 mag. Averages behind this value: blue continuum 13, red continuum 13.7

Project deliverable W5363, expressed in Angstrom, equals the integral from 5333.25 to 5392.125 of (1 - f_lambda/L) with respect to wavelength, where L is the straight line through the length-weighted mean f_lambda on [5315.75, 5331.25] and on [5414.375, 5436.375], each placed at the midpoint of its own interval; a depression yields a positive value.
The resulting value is 0.2 Angstrom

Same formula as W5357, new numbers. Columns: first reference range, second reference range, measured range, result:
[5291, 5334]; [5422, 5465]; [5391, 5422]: -0.02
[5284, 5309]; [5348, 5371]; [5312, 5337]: 0.03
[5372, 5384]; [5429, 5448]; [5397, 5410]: -0.03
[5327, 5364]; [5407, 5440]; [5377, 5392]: 0.03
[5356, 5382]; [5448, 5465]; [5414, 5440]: 0.01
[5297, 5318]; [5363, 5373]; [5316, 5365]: 0.06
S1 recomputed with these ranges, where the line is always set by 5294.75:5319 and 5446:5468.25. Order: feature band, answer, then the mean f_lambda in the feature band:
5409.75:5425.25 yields 0.015 mag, 13.7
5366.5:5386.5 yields -0.015 mag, 13.7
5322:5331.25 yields 0.010 mag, 13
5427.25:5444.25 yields -0.025 mag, 14.4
